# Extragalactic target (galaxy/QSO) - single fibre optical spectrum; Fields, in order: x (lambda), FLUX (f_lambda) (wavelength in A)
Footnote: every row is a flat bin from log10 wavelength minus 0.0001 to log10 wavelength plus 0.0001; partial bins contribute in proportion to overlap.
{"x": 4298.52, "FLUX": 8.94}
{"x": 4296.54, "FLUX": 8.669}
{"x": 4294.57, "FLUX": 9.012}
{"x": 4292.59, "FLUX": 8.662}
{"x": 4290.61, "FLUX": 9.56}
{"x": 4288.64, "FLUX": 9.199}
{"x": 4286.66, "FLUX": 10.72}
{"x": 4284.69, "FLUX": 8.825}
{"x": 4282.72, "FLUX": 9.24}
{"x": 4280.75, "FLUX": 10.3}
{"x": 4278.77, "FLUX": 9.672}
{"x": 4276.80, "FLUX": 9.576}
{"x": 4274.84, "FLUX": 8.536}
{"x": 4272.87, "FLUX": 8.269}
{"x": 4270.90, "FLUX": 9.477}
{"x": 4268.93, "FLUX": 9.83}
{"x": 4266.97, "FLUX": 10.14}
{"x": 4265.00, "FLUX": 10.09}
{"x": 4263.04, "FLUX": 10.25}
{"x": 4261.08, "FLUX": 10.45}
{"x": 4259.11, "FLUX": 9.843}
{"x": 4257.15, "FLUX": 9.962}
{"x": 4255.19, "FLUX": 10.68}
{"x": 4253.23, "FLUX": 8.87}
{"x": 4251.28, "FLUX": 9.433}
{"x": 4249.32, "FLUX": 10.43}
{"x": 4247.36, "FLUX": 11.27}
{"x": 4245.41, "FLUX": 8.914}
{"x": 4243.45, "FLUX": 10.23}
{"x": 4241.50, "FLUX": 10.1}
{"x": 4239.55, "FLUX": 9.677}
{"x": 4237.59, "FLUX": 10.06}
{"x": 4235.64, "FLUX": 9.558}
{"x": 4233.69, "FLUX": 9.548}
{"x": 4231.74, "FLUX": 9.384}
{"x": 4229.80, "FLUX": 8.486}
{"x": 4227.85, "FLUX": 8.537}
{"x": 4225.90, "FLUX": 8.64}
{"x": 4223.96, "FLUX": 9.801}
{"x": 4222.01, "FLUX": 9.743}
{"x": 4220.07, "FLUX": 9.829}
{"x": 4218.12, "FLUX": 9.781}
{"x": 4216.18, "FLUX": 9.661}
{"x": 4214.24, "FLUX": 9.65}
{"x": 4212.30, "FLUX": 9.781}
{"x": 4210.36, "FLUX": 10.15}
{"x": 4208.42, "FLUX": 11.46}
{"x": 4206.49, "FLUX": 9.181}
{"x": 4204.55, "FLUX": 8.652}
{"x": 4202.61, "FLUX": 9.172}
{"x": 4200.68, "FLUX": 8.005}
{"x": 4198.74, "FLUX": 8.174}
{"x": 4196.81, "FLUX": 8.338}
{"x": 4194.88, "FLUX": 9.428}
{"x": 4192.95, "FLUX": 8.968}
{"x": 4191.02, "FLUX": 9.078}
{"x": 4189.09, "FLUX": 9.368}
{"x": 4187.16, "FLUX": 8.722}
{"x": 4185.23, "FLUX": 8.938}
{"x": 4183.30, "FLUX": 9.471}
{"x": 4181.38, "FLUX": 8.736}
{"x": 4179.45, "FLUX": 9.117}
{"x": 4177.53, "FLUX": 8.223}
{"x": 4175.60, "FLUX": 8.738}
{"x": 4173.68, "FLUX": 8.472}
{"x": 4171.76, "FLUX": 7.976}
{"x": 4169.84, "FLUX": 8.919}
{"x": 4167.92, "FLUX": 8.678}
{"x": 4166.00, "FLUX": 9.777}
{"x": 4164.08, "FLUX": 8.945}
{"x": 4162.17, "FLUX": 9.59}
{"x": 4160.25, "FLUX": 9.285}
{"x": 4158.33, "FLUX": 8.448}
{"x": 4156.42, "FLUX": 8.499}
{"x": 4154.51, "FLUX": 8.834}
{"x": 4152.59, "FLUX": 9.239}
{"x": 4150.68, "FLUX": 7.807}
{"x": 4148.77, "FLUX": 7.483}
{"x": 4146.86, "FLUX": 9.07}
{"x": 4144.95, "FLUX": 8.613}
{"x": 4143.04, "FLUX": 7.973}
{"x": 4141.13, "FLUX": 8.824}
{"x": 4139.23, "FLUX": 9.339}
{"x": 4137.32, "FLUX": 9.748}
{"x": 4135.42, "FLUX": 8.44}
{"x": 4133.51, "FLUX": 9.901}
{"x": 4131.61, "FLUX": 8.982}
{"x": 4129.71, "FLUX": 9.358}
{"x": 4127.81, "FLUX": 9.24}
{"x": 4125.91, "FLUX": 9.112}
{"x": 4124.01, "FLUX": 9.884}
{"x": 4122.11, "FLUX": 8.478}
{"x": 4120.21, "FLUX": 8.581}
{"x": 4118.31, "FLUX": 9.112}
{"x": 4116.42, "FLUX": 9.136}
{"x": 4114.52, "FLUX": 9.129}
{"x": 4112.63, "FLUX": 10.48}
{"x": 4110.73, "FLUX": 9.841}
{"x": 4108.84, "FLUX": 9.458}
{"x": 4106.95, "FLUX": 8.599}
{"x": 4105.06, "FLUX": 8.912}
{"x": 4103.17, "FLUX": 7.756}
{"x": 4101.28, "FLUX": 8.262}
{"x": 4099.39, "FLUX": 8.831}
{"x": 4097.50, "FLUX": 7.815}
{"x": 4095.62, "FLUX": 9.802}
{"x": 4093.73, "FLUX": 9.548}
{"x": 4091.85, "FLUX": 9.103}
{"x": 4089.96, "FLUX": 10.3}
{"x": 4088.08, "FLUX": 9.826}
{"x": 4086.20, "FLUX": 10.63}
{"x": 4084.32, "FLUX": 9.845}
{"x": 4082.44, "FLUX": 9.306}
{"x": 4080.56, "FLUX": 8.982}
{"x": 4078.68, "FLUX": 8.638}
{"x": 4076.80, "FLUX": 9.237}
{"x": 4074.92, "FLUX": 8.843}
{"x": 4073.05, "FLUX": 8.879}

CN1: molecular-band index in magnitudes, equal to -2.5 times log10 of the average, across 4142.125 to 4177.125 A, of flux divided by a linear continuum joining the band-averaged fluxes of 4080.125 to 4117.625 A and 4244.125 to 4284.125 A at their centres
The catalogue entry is 0.09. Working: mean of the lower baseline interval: 9.28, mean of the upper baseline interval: 9.75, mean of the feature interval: 8.68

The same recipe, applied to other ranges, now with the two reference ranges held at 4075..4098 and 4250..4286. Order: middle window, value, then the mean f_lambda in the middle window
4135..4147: 0.07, 8.86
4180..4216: 0.04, 9.19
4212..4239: 0.02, 9.46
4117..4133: 0.04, 9.12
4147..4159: 0.13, 8.43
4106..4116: 0.00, 9.48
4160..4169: 0.03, 9.25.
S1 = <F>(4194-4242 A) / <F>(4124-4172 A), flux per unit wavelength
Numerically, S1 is 1.05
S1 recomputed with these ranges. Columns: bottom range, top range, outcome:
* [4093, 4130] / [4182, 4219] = 1.02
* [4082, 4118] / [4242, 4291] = 1.05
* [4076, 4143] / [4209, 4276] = 1.05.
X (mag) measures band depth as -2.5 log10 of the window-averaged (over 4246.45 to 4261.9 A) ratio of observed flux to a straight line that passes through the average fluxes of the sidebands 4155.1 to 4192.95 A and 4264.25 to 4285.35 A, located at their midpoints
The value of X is -0.09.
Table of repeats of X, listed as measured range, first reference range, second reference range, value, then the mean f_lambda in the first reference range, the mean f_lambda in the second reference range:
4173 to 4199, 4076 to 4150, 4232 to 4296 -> 0.063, 9.11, 9.69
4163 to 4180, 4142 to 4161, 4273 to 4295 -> -0.015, 8.52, 9.36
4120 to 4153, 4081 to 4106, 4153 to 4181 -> 0.012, 9.22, 8.83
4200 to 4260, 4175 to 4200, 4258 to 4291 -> -0.045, 8.86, 9.65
